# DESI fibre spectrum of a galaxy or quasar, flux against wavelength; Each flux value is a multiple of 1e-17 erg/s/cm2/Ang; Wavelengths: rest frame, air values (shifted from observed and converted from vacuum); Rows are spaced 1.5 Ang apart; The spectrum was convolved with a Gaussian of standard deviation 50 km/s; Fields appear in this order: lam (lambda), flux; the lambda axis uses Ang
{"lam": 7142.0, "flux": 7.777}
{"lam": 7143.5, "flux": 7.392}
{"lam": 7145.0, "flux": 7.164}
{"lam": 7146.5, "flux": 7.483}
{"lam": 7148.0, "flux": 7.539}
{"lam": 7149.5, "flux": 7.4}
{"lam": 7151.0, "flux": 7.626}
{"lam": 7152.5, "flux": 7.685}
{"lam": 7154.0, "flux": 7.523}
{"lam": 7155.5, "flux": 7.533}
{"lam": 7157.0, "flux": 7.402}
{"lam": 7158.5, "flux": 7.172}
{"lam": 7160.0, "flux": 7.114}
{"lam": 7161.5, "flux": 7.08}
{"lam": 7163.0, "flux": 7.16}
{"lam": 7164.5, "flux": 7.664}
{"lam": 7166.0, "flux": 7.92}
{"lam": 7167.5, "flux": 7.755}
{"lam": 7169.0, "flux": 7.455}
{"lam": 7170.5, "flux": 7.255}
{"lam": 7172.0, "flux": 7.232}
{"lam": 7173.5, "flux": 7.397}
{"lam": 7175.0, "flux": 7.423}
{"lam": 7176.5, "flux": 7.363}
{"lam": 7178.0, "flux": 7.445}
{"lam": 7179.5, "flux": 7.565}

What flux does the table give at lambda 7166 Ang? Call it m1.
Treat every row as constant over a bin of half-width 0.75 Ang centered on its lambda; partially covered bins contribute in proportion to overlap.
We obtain 7.92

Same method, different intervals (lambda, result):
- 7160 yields 7.114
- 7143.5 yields 7.392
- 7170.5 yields 7.255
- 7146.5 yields 7.483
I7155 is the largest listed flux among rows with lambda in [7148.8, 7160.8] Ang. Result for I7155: 7.685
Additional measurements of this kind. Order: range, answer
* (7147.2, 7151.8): 7.626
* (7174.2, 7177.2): 7.423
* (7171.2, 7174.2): 7.397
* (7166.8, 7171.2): 7.755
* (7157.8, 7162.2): 7.172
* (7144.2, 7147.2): 7.483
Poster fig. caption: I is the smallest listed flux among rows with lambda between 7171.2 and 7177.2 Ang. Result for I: 7.232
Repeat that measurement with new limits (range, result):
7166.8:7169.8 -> 7.455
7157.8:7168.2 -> 7.08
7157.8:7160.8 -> 7.114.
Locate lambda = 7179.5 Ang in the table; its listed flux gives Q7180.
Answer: 7.565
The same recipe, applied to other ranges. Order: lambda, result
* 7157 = 7.402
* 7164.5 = 7.664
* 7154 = 7.523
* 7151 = 7.626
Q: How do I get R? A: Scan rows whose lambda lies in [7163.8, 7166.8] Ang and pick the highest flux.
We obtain 7.92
